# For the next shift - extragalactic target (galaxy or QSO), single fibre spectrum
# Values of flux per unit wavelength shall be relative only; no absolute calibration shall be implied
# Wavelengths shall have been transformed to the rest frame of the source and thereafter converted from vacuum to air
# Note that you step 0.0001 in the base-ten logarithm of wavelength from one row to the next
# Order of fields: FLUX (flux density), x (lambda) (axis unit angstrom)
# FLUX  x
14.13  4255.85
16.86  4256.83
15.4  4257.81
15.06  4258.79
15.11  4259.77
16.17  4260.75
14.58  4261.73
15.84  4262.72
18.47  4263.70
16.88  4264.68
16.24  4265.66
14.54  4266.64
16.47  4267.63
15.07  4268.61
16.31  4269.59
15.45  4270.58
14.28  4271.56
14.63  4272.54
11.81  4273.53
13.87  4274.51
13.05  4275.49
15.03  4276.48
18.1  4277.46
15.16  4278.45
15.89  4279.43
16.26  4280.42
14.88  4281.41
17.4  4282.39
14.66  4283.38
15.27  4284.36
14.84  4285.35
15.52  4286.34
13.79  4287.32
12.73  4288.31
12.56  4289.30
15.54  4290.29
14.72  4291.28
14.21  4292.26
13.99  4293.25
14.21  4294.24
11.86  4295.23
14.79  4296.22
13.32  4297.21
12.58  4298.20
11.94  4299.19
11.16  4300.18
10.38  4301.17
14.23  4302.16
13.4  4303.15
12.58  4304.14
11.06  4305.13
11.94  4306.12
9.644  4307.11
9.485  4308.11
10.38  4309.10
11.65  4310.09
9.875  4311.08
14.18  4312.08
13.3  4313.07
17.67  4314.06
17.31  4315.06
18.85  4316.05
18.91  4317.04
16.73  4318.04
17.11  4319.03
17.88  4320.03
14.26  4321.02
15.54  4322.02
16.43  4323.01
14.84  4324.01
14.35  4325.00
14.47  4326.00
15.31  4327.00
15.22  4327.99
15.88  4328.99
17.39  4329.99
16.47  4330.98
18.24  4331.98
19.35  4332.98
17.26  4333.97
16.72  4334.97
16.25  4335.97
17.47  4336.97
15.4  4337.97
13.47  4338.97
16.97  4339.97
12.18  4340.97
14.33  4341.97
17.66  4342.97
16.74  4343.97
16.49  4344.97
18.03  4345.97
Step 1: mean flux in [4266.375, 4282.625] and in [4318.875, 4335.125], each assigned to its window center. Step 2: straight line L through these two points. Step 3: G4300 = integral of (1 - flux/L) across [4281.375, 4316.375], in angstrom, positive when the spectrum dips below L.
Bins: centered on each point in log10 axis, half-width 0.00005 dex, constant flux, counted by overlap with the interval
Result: 4.9 angstrom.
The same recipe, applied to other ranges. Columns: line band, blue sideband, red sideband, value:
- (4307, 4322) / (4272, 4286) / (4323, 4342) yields 1.0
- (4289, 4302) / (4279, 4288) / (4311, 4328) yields 1.9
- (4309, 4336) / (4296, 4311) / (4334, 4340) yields -3.1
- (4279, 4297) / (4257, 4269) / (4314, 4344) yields 1.6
